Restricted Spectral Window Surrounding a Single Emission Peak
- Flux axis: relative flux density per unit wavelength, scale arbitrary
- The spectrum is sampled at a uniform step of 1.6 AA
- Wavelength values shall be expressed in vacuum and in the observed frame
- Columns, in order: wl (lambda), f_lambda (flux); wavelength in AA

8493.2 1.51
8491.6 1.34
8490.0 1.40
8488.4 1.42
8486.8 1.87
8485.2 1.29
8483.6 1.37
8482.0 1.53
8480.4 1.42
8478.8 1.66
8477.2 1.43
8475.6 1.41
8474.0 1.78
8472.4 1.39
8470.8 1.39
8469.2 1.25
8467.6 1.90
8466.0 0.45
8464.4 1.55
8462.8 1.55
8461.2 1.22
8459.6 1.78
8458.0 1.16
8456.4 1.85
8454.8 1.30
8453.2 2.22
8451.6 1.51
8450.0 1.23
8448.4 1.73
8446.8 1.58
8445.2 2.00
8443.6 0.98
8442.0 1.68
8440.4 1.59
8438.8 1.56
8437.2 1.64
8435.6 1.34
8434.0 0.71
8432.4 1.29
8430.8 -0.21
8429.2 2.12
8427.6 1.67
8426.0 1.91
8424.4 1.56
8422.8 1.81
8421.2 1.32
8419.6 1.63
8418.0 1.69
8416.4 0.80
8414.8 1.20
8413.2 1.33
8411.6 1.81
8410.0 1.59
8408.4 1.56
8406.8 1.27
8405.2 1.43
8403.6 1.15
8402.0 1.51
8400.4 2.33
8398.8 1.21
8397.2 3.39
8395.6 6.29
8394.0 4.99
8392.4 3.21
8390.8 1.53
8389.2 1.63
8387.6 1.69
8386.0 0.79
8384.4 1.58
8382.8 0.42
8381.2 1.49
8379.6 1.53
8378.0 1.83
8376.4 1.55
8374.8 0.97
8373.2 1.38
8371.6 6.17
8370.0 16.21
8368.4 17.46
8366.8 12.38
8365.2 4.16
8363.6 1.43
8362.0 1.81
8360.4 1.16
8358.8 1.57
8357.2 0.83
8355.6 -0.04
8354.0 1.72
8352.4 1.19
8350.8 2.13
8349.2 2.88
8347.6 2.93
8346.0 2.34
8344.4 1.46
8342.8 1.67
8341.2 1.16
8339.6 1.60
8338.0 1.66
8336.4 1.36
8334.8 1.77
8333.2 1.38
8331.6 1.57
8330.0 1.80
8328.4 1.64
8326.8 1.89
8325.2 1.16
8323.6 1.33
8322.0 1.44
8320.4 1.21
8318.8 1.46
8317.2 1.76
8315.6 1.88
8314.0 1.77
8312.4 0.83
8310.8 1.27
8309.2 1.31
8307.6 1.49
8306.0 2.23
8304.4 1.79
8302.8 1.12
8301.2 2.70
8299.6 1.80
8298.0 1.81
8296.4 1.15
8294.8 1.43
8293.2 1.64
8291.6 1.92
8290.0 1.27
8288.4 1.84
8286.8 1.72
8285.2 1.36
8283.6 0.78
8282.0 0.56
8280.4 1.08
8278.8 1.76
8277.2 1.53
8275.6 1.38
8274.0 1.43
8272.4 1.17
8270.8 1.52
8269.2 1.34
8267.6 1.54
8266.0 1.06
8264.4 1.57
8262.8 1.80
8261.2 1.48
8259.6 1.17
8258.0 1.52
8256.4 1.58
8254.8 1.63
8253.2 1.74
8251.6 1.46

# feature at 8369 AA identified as H-alpha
